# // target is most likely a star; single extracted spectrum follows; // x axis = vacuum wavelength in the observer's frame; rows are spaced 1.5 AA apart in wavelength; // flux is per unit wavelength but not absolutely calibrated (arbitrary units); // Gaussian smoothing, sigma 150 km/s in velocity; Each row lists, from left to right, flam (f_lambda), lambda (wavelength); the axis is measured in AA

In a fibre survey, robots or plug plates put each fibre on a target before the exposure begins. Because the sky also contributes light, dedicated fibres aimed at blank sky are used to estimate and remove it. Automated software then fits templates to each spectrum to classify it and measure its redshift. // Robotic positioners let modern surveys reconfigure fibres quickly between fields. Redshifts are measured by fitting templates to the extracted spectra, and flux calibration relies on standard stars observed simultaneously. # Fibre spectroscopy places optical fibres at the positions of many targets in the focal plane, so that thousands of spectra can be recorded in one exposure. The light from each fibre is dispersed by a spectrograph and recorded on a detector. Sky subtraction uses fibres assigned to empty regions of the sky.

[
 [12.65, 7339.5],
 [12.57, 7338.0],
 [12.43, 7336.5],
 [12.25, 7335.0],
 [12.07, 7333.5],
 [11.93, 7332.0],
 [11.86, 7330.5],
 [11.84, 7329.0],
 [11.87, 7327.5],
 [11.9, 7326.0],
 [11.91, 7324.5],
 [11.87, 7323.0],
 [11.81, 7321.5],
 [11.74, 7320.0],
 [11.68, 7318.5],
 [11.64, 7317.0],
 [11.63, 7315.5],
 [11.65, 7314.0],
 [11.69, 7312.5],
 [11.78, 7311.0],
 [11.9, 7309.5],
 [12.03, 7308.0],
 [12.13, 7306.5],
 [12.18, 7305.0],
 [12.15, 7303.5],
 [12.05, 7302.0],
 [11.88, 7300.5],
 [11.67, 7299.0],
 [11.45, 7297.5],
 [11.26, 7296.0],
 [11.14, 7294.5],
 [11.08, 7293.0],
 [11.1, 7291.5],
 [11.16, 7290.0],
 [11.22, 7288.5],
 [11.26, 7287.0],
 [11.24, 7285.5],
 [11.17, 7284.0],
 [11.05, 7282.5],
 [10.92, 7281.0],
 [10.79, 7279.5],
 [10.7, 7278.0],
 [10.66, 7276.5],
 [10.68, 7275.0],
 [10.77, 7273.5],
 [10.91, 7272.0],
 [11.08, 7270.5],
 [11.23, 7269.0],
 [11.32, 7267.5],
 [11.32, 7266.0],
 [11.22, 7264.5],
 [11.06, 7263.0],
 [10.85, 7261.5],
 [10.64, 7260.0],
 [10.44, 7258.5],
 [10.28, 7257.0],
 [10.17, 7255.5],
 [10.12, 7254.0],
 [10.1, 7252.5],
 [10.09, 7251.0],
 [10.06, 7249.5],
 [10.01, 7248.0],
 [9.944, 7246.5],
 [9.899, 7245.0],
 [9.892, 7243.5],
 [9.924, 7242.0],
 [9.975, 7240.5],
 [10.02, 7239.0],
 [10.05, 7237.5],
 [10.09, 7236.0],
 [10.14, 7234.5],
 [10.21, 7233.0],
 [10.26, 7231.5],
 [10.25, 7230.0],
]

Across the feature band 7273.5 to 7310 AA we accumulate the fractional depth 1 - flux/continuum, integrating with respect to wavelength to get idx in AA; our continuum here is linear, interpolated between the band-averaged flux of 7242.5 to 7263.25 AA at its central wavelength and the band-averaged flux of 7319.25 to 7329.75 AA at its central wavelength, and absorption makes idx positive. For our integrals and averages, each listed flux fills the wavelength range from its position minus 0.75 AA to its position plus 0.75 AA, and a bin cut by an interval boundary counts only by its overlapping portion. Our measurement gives -0.79 AA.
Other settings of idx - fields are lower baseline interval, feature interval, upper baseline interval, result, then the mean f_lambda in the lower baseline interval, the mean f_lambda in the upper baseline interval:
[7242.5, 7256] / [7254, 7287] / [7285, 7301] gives -0.70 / 10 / 11.3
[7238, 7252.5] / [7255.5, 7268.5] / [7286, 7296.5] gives -0.54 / 9.99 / 11.2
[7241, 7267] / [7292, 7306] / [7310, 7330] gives -0.40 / 10.4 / 11.8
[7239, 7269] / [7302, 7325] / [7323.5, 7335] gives -0.50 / 10.4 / 11.9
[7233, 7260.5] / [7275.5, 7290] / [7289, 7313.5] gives 0.17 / 10.1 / 11.7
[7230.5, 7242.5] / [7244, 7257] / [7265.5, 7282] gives 0.44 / 10.1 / 10.9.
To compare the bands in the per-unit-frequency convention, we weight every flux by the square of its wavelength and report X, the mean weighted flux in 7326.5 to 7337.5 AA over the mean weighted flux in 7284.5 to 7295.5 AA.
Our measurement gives 1.09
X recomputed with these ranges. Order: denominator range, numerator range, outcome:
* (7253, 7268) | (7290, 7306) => 1.09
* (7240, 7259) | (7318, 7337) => 1.21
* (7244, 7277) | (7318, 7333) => 1.14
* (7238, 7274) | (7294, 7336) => 1.15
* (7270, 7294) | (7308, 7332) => 1.08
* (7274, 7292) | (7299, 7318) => 1.09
